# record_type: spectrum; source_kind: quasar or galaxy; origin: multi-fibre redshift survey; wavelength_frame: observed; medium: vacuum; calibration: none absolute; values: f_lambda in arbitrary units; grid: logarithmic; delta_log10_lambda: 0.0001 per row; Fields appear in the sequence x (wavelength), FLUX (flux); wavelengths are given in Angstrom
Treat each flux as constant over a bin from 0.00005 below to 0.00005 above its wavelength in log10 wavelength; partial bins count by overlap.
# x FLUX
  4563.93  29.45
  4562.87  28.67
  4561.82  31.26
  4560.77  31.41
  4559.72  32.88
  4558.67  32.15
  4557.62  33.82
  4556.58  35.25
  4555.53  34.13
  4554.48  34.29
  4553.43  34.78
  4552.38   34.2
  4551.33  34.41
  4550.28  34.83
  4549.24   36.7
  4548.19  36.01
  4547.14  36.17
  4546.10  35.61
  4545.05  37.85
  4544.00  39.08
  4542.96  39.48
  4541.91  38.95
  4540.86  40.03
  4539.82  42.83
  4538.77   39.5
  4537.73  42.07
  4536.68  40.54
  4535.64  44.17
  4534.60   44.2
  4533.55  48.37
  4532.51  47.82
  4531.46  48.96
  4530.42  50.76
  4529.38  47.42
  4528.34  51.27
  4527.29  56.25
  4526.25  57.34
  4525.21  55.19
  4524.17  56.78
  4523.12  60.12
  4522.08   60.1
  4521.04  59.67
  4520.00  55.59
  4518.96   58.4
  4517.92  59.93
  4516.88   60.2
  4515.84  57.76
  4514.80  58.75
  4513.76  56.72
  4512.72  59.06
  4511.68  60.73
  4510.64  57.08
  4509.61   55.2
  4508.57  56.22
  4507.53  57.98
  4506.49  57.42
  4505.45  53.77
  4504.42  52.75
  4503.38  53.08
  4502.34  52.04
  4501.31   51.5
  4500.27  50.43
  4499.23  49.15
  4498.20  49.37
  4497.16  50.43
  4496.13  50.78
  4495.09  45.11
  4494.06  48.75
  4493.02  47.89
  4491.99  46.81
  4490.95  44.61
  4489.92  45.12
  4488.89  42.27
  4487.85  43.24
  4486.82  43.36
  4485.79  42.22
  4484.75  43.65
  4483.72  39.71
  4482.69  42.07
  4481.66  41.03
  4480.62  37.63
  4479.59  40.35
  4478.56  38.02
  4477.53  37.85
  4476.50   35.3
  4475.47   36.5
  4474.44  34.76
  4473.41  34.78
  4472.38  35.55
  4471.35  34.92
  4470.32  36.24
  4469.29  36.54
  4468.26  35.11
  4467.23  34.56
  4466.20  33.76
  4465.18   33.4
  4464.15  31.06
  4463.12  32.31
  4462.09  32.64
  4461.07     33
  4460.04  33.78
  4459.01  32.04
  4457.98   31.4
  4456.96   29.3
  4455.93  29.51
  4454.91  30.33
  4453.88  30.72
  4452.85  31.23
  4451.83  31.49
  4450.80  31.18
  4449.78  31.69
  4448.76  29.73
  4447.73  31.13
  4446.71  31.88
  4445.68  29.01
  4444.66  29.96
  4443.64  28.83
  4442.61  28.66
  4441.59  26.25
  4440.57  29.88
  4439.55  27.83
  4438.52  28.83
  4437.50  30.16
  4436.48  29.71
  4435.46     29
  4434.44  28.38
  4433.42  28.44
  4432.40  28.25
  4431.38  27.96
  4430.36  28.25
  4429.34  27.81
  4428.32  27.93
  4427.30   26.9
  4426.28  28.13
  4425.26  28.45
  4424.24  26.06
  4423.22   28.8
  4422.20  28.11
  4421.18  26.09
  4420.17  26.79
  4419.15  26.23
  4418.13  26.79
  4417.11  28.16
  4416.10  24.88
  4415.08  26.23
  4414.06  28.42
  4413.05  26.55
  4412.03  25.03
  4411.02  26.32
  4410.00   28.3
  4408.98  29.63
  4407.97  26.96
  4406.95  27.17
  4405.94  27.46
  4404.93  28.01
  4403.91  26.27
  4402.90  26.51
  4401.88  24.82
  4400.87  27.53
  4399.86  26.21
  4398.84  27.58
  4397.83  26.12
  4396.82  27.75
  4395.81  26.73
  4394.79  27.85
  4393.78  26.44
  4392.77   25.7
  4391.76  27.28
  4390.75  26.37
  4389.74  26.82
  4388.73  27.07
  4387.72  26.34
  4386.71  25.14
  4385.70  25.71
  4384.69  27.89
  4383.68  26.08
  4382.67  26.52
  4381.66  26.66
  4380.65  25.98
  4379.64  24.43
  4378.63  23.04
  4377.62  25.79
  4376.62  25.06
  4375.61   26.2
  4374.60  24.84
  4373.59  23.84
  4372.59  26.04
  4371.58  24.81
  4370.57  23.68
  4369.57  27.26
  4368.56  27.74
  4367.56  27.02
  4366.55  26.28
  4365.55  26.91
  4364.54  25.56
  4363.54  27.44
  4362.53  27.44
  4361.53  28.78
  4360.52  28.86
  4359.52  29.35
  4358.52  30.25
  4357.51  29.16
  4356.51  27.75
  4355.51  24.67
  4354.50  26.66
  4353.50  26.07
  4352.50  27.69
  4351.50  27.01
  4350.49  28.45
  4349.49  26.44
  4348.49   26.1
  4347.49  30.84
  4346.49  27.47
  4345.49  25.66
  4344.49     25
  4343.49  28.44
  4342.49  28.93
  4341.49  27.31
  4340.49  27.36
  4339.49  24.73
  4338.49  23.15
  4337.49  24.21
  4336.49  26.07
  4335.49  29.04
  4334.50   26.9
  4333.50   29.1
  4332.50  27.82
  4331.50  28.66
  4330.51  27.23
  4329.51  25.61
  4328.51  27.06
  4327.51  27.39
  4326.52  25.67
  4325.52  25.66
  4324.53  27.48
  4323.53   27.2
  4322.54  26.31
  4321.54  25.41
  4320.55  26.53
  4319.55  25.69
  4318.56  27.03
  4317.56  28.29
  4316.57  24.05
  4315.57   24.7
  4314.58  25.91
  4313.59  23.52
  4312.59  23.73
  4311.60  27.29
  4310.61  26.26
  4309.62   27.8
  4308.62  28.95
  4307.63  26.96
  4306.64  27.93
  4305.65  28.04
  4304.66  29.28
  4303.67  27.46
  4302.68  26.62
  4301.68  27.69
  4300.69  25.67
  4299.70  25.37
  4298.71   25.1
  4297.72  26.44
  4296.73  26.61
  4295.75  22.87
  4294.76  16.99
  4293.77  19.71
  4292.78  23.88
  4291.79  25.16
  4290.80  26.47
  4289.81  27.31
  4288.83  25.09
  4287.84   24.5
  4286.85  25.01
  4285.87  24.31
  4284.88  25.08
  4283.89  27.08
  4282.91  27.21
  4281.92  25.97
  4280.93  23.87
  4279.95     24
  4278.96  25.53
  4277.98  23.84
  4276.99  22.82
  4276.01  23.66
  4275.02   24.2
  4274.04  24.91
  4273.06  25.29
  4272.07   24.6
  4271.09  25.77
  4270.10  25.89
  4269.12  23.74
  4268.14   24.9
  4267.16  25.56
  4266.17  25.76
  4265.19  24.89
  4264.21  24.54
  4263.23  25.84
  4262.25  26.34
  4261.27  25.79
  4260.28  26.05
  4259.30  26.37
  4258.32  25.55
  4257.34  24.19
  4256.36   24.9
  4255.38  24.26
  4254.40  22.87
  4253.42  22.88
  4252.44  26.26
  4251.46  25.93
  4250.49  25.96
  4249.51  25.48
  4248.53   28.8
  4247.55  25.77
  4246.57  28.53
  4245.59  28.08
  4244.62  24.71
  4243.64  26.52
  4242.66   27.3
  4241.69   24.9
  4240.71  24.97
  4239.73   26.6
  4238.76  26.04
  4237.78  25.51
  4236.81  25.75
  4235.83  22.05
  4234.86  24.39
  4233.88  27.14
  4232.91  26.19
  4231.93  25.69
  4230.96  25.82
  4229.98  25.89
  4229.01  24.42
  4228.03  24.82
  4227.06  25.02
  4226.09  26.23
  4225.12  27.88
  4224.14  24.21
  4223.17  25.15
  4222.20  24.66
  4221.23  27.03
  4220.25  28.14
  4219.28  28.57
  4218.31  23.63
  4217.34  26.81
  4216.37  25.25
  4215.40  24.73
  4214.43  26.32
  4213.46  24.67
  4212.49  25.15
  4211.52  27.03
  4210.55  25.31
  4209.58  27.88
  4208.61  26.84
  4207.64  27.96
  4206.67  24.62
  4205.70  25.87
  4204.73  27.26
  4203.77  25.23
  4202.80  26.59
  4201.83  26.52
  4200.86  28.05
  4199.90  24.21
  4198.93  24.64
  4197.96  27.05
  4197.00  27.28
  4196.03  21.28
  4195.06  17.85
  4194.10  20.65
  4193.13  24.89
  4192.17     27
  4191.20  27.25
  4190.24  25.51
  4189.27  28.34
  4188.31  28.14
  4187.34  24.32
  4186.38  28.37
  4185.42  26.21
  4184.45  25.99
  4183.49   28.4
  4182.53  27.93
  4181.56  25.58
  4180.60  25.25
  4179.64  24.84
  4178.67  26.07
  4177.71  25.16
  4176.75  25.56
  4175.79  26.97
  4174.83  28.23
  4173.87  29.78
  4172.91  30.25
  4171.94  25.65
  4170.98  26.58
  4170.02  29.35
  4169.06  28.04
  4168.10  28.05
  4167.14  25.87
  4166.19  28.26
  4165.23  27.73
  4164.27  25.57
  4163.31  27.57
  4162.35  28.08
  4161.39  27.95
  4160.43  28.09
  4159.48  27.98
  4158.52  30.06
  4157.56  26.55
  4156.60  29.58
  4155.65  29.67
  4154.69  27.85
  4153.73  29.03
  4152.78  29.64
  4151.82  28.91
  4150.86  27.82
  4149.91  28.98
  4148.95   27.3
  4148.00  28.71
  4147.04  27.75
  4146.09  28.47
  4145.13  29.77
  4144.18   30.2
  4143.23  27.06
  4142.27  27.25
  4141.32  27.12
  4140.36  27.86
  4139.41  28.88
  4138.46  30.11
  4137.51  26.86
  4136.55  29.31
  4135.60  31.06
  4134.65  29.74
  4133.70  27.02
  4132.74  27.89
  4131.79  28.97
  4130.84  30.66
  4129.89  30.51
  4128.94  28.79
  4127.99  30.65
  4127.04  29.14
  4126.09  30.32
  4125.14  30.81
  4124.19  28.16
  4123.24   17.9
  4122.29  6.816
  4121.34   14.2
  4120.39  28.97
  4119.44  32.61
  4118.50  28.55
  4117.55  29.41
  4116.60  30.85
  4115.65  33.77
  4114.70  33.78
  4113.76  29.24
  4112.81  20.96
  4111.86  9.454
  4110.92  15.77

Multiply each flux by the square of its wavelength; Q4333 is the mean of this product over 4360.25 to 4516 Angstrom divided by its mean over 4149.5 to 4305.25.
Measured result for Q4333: 1.4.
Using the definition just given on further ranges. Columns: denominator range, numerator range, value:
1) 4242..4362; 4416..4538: 1.68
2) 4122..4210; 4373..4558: 1.56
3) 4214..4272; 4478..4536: 2.24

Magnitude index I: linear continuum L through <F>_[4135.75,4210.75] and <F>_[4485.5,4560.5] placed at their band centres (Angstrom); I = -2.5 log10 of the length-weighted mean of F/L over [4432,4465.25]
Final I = 0.38 mag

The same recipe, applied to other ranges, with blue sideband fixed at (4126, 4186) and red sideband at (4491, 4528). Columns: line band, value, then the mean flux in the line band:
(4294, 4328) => 0.46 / 26.1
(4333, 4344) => 0.48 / 26.8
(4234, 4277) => 0.36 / 25.4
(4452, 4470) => 0.49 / 32.4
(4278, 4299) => 0.47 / 24.7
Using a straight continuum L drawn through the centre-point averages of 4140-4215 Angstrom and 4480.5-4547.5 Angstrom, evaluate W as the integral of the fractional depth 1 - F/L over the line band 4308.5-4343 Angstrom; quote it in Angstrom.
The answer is 9.7 Angstrom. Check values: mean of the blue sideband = 26.9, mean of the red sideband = 49.3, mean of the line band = 26.5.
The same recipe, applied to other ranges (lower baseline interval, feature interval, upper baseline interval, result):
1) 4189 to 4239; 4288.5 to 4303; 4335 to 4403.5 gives 0.8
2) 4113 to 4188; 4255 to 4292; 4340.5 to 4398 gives 2.7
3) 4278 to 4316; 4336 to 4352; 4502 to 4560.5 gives 1.7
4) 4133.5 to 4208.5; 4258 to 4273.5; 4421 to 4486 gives 1.8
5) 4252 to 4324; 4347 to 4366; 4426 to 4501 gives 1.1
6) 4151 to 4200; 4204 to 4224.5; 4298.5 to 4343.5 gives 0.6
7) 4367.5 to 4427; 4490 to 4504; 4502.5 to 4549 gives -1.2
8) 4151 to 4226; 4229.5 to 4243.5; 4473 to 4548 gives 2.0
